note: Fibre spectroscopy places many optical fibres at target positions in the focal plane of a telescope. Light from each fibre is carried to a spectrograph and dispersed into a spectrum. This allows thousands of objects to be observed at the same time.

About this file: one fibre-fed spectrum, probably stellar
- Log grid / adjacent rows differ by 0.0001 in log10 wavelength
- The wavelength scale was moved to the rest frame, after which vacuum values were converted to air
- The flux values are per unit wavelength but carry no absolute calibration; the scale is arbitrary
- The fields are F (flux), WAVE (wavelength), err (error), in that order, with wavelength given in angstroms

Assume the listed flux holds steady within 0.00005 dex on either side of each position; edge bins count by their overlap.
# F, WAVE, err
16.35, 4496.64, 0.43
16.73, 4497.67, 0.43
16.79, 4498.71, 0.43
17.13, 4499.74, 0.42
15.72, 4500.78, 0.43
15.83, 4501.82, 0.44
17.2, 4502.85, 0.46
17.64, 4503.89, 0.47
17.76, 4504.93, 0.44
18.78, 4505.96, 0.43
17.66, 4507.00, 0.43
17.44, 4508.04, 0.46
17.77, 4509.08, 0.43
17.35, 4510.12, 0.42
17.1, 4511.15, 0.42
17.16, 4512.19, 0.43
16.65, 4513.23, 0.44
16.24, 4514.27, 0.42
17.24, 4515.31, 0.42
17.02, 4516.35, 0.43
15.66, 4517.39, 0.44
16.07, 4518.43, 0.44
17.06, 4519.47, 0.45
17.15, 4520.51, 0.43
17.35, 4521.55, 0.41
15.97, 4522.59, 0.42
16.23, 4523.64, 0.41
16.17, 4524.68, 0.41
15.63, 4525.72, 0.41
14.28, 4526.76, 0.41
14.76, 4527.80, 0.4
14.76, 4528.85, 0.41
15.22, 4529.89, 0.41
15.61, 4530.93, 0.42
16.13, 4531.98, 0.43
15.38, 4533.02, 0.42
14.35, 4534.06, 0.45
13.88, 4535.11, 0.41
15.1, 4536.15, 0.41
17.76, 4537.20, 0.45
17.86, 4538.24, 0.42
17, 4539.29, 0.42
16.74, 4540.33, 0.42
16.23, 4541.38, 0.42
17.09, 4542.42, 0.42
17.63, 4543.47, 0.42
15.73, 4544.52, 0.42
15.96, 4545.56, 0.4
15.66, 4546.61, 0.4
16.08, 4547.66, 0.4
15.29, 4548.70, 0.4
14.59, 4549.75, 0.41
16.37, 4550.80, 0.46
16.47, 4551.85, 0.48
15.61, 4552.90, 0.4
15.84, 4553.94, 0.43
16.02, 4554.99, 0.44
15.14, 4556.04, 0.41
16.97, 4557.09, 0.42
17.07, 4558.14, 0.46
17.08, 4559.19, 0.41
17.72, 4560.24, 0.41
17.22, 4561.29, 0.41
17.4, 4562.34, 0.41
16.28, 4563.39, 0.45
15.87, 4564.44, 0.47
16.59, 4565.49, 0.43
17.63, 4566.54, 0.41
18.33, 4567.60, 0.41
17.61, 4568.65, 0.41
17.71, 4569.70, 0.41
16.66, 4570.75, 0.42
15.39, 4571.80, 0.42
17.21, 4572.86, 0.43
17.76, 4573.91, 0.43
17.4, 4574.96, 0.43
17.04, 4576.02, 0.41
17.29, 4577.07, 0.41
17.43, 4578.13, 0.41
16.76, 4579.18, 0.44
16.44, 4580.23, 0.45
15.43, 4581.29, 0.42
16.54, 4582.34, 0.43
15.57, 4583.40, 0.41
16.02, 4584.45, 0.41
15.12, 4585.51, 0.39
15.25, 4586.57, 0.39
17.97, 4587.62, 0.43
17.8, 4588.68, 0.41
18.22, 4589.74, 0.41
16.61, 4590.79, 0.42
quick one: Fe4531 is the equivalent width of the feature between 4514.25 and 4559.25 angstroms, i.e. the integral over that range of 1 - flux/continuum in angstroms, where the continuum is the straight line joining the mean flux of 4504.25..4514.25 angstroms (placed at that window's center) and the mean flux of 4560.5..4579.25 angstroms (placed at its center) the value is 3.2 angstroms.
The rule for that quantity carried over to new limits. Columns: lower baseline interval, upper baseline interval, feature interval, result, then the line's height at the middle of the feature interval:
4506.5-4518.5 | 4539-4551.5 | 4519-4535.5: 1.0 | 16.6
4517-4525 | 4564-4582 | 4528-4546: 0.7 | 16.6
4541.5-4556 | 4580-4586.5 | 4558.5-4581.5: -1.7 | 15.9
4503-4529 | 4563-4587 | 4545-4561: 0.5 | 16.7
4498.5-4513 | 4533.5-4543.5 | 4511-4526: 0.3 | 16.9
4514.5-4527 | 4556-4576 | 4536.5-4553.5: 0.4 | 16.7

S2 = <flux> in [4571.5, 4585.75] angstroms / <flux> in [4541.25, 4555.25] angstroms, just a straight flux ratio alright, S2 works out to 1.0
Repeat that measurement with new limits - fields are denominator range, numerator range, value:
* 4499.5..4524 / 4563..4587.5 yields 0.98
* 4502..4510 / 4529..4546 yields 0.91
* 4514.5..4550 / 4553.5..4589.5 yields 1.05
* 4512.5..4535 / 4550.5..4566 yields 1.04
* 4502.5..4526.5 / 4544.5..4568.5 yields 0.97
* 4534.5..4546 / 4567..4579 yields 1.05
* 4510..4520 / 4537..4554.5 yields 0.98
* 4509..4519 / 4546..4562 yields 0.97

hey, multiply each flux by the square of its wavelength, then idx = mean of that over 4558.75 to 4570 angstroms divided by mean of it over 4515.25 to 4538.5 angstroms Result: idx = 1.1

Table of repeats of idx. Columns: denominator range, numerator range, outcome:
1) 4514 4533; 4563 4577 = 1.09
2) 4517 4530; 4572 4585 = 1.08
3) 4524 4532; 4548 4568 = 1.09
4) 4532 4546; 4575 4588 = 1.03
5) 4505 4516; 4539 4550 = 0.95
